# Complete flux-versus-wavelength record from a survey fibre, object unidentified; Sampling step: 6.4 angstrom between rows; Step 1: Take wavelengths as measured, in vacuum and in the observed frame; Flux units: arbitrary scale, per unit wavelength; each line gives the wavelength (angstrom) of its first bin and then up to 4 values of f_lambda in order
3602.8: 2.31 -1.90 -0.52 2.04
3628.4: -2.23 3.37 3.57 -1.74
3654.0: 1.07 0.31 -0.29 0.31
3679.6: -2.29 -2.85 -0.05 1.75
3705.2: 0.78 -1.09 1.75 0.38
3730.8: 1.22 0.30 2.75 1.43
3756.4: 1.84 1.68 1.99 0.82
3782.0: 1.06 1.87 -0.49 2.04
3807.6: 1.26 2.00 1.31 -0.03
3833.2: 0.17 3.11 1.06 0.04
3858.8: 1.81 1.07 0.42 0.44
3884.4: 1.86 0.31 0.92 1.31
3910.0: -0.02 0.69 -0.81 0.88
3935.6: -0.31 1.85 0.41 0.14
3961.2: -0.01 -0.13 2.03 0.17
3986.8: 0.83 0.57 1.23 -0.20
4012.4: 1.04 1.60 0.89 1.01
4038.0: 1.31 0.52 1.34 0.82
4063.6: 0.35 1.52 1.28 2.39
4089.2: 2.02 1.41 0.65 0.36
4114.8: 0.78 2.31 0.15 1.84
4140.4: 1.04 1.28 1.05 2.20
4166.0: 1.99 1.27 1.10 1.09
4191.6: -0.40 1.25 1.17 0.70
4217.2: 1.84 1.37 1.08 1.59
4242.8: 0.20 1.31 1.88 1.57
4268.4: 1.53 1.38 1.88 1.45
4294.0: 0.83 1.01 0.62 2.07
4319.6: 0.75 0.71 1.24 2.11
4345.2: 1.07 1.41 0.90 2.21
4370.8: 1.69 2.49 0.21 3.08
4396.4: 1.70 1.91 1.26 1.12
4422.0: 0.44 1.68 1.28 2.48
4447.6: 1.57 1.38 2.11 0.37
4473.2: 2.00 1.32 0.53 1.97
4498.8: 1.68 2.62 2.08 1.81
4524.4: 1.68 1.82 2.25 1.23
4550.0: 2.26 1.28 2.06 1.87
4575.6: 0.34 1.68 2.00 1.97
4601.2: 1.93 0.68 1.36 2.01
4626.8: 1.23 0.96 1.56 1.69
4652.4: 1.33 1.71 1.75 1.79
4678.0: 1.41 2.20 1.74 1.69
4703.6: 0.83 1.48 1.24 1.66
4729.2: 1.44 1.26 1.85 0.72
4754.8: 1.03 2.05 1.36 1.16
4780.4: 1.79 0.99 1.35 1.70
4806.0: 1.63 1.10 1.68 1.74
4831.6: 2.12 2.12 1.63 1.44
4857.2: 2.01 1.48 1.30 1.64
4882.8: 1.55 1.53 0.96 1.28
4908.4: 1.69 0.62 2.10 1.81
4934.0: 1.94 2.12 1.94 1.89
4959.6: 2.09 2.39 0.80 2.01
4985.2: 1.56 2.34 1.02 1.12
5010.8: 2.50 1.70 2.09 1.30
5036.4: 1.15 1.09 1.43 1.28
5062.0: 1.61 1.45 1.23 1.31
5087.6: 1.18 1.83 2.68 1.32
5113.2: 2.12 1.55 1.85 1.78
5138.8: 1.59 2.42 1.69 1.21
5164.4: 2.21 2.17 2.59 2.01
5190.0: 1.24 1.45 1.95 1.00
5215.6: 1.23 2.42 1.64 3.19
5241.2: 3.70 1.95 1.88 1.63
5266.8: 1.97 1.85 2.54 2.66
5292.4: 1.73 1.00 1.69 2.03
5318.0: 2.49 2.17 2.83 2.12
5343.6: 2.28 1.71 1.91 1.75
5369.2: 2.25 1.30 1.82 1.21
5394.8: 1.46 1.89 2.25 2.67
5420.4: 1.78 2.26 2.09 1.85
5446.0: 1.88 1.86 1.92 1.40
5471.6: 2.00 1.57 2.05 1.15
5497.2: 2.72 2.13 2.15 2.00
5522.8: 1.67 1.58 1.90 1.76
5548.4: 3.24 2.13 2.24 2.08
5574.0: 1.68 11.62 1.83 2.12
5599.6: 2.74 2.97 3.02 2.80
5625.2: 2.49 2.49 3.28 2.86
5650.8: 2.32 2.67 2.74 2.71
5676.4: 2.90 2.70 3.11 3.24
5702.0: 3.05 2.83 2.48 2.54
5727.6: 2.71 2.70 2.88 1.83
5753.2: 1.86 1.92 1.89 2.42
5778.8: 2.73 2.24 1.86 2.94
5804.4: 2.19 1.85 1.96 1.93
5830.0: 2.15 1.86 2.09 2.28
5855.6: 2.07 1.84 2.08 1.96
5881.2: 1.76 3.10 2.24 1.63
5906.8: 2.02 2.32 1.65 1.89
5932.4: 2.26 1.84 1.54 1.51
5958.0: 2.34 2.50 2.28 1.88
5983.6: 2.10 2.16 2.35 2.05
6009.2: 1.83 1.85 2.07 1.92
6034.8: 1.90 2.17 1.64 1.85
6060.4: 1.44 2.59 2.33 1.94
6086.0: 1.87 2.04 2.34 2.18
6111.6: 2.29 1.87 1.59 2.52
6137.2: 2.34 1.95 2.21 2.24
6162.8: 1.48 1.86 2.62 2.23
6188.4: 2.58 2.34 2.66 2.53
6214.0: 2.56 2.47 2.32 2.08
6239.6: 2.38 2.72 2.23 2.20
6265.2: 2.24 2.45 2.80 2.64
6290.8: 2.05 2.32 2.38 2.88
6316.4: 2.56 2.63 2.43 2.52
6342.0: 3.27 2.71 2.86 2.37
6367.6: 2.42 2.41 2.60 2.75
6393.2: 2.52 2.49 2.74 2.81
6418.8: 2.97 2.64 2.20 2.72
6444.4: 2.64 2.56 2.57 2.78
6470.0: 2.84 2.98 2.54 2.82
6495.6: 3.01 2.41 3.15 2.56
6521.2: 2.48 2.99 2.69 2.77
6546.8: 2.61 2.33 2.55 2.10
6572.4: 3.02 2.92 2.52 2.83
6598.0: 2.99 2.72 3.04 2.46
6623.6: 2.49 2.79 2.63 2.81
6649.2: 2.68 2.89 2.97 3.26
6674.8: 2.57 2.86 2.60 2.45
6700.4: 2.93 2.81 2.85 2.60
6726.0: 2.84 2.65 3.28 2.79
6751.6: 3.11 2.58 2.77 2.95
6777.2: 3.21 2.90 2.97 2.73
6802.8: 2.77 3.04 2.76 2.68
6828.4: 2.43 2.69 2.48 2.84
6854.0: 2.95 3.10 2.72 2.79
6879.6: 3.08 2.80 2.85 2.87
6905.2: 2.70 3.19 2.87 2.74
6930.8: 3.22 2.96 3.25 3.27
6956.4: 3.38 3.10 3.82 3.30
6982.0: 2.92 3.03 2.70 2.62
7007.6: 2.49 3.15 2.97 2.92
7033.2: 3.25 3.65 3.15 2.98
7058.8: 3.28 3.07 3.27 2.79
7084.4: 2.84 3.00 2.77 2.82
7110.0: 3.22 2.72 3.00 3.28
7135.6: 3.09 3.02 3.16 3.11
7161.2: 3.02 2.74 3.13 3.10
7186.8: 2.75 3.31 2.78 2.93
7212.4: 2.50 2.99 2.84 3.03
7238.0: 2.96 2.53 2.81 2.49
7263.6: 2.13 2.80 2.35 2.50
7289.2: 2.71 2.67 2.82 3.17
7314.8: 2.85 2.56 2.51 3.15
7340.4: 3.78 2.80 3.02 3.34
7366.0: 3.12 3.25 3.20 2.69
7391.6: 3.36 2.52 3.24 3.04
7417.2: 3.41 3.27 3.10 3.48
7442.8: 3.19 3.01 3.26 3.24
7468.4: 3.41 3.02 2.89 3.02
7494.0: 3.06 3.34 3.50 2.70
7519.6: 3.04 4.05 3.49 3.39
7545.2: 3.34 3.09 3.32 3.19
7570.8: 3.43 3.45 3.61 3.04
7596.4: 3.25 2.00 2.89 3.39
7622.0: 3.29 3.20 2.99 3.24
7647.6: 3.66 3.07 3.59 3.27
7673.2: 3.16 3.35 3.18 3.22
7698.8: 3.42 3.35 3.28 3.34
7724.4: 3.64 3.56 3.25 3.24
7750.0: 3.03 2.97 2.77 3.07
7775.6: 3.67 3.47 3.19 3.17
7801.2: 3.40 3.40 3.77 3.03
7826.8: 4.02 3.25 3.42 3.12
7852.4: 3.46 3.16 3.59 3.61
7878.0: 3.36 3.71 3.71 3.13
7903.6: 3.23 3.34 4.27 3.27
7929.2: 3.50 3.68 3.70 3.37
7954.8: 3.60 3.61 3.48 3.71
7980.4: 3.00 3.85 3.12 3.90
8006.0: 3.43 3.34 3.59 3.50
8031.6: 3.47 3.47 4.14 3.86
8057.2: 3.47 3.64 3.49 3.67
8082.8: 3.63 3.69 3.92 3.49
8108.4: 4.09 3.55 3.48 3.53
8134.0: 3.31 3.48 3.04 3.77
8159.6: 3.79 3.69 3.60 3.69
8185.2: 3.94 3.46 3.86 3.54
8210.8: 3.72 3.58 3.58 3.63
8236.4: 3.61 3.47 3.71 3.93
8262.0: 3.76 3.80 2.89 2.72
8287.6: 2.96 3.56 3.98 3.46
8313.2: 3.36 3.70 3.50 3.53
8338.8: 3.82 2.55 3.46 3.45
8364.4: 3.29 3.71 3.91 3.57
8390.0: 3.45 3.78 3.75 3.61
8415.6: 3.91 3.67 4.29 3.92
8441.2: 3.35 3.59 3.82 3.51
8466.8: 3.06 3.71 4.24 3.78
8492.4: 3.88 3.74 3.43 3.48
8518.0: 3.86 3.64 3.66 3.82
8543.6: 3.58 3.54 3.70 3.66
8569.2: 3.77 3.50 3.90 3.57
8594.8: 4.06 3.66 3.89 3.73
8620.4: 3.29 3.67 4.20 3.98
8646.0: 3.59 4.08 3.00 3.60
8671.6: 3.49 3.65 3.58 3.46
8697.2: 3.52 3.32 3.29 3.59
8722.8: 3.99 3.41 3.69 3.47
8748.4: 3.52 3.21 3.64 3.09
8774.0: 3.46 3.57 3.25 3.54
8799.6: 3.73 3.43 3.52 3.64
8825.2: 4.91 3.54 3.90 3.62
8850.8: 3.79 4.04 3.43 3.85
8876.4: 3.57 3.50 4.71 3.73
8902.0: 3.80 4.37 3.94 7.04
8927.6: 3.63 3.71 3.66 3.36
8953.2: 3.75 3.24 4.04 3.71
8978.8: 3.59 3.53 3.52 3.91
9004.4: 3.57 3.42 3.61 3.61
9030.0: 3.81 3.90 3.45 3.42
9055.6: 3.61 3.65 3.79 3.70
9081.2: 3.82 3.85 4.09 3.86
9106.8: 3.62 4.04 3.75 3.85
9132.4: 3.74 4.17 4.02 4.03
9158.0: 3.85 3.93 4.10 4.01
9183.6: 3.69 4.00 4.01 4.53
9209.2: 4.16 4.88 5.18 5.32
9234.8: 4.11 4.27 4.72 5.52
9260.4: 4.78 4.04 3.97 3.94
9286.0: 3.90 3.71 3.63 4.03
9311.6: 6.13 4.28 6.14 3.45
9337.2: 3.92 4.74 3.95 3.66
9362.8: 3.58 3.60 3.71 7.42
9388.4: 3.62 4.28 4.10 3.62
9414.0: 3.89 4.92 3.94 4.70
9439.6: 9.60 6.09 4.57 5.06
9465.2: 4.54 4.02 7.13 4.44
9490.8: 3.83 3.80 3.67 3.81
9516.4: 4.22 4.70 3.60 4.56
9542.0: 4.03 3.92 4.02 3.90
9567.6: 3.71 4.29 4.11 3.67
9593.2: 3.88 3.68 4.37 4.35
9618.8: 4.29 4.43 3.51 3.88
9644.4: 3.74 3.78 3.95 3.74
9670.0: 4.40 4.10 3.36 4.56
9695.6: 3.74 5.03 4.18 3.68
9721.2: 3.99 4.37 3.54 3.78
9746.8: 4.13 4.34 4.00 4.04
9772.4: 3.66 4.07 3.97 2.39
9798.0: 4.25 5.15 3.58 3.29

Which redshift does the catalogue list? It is 0.40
